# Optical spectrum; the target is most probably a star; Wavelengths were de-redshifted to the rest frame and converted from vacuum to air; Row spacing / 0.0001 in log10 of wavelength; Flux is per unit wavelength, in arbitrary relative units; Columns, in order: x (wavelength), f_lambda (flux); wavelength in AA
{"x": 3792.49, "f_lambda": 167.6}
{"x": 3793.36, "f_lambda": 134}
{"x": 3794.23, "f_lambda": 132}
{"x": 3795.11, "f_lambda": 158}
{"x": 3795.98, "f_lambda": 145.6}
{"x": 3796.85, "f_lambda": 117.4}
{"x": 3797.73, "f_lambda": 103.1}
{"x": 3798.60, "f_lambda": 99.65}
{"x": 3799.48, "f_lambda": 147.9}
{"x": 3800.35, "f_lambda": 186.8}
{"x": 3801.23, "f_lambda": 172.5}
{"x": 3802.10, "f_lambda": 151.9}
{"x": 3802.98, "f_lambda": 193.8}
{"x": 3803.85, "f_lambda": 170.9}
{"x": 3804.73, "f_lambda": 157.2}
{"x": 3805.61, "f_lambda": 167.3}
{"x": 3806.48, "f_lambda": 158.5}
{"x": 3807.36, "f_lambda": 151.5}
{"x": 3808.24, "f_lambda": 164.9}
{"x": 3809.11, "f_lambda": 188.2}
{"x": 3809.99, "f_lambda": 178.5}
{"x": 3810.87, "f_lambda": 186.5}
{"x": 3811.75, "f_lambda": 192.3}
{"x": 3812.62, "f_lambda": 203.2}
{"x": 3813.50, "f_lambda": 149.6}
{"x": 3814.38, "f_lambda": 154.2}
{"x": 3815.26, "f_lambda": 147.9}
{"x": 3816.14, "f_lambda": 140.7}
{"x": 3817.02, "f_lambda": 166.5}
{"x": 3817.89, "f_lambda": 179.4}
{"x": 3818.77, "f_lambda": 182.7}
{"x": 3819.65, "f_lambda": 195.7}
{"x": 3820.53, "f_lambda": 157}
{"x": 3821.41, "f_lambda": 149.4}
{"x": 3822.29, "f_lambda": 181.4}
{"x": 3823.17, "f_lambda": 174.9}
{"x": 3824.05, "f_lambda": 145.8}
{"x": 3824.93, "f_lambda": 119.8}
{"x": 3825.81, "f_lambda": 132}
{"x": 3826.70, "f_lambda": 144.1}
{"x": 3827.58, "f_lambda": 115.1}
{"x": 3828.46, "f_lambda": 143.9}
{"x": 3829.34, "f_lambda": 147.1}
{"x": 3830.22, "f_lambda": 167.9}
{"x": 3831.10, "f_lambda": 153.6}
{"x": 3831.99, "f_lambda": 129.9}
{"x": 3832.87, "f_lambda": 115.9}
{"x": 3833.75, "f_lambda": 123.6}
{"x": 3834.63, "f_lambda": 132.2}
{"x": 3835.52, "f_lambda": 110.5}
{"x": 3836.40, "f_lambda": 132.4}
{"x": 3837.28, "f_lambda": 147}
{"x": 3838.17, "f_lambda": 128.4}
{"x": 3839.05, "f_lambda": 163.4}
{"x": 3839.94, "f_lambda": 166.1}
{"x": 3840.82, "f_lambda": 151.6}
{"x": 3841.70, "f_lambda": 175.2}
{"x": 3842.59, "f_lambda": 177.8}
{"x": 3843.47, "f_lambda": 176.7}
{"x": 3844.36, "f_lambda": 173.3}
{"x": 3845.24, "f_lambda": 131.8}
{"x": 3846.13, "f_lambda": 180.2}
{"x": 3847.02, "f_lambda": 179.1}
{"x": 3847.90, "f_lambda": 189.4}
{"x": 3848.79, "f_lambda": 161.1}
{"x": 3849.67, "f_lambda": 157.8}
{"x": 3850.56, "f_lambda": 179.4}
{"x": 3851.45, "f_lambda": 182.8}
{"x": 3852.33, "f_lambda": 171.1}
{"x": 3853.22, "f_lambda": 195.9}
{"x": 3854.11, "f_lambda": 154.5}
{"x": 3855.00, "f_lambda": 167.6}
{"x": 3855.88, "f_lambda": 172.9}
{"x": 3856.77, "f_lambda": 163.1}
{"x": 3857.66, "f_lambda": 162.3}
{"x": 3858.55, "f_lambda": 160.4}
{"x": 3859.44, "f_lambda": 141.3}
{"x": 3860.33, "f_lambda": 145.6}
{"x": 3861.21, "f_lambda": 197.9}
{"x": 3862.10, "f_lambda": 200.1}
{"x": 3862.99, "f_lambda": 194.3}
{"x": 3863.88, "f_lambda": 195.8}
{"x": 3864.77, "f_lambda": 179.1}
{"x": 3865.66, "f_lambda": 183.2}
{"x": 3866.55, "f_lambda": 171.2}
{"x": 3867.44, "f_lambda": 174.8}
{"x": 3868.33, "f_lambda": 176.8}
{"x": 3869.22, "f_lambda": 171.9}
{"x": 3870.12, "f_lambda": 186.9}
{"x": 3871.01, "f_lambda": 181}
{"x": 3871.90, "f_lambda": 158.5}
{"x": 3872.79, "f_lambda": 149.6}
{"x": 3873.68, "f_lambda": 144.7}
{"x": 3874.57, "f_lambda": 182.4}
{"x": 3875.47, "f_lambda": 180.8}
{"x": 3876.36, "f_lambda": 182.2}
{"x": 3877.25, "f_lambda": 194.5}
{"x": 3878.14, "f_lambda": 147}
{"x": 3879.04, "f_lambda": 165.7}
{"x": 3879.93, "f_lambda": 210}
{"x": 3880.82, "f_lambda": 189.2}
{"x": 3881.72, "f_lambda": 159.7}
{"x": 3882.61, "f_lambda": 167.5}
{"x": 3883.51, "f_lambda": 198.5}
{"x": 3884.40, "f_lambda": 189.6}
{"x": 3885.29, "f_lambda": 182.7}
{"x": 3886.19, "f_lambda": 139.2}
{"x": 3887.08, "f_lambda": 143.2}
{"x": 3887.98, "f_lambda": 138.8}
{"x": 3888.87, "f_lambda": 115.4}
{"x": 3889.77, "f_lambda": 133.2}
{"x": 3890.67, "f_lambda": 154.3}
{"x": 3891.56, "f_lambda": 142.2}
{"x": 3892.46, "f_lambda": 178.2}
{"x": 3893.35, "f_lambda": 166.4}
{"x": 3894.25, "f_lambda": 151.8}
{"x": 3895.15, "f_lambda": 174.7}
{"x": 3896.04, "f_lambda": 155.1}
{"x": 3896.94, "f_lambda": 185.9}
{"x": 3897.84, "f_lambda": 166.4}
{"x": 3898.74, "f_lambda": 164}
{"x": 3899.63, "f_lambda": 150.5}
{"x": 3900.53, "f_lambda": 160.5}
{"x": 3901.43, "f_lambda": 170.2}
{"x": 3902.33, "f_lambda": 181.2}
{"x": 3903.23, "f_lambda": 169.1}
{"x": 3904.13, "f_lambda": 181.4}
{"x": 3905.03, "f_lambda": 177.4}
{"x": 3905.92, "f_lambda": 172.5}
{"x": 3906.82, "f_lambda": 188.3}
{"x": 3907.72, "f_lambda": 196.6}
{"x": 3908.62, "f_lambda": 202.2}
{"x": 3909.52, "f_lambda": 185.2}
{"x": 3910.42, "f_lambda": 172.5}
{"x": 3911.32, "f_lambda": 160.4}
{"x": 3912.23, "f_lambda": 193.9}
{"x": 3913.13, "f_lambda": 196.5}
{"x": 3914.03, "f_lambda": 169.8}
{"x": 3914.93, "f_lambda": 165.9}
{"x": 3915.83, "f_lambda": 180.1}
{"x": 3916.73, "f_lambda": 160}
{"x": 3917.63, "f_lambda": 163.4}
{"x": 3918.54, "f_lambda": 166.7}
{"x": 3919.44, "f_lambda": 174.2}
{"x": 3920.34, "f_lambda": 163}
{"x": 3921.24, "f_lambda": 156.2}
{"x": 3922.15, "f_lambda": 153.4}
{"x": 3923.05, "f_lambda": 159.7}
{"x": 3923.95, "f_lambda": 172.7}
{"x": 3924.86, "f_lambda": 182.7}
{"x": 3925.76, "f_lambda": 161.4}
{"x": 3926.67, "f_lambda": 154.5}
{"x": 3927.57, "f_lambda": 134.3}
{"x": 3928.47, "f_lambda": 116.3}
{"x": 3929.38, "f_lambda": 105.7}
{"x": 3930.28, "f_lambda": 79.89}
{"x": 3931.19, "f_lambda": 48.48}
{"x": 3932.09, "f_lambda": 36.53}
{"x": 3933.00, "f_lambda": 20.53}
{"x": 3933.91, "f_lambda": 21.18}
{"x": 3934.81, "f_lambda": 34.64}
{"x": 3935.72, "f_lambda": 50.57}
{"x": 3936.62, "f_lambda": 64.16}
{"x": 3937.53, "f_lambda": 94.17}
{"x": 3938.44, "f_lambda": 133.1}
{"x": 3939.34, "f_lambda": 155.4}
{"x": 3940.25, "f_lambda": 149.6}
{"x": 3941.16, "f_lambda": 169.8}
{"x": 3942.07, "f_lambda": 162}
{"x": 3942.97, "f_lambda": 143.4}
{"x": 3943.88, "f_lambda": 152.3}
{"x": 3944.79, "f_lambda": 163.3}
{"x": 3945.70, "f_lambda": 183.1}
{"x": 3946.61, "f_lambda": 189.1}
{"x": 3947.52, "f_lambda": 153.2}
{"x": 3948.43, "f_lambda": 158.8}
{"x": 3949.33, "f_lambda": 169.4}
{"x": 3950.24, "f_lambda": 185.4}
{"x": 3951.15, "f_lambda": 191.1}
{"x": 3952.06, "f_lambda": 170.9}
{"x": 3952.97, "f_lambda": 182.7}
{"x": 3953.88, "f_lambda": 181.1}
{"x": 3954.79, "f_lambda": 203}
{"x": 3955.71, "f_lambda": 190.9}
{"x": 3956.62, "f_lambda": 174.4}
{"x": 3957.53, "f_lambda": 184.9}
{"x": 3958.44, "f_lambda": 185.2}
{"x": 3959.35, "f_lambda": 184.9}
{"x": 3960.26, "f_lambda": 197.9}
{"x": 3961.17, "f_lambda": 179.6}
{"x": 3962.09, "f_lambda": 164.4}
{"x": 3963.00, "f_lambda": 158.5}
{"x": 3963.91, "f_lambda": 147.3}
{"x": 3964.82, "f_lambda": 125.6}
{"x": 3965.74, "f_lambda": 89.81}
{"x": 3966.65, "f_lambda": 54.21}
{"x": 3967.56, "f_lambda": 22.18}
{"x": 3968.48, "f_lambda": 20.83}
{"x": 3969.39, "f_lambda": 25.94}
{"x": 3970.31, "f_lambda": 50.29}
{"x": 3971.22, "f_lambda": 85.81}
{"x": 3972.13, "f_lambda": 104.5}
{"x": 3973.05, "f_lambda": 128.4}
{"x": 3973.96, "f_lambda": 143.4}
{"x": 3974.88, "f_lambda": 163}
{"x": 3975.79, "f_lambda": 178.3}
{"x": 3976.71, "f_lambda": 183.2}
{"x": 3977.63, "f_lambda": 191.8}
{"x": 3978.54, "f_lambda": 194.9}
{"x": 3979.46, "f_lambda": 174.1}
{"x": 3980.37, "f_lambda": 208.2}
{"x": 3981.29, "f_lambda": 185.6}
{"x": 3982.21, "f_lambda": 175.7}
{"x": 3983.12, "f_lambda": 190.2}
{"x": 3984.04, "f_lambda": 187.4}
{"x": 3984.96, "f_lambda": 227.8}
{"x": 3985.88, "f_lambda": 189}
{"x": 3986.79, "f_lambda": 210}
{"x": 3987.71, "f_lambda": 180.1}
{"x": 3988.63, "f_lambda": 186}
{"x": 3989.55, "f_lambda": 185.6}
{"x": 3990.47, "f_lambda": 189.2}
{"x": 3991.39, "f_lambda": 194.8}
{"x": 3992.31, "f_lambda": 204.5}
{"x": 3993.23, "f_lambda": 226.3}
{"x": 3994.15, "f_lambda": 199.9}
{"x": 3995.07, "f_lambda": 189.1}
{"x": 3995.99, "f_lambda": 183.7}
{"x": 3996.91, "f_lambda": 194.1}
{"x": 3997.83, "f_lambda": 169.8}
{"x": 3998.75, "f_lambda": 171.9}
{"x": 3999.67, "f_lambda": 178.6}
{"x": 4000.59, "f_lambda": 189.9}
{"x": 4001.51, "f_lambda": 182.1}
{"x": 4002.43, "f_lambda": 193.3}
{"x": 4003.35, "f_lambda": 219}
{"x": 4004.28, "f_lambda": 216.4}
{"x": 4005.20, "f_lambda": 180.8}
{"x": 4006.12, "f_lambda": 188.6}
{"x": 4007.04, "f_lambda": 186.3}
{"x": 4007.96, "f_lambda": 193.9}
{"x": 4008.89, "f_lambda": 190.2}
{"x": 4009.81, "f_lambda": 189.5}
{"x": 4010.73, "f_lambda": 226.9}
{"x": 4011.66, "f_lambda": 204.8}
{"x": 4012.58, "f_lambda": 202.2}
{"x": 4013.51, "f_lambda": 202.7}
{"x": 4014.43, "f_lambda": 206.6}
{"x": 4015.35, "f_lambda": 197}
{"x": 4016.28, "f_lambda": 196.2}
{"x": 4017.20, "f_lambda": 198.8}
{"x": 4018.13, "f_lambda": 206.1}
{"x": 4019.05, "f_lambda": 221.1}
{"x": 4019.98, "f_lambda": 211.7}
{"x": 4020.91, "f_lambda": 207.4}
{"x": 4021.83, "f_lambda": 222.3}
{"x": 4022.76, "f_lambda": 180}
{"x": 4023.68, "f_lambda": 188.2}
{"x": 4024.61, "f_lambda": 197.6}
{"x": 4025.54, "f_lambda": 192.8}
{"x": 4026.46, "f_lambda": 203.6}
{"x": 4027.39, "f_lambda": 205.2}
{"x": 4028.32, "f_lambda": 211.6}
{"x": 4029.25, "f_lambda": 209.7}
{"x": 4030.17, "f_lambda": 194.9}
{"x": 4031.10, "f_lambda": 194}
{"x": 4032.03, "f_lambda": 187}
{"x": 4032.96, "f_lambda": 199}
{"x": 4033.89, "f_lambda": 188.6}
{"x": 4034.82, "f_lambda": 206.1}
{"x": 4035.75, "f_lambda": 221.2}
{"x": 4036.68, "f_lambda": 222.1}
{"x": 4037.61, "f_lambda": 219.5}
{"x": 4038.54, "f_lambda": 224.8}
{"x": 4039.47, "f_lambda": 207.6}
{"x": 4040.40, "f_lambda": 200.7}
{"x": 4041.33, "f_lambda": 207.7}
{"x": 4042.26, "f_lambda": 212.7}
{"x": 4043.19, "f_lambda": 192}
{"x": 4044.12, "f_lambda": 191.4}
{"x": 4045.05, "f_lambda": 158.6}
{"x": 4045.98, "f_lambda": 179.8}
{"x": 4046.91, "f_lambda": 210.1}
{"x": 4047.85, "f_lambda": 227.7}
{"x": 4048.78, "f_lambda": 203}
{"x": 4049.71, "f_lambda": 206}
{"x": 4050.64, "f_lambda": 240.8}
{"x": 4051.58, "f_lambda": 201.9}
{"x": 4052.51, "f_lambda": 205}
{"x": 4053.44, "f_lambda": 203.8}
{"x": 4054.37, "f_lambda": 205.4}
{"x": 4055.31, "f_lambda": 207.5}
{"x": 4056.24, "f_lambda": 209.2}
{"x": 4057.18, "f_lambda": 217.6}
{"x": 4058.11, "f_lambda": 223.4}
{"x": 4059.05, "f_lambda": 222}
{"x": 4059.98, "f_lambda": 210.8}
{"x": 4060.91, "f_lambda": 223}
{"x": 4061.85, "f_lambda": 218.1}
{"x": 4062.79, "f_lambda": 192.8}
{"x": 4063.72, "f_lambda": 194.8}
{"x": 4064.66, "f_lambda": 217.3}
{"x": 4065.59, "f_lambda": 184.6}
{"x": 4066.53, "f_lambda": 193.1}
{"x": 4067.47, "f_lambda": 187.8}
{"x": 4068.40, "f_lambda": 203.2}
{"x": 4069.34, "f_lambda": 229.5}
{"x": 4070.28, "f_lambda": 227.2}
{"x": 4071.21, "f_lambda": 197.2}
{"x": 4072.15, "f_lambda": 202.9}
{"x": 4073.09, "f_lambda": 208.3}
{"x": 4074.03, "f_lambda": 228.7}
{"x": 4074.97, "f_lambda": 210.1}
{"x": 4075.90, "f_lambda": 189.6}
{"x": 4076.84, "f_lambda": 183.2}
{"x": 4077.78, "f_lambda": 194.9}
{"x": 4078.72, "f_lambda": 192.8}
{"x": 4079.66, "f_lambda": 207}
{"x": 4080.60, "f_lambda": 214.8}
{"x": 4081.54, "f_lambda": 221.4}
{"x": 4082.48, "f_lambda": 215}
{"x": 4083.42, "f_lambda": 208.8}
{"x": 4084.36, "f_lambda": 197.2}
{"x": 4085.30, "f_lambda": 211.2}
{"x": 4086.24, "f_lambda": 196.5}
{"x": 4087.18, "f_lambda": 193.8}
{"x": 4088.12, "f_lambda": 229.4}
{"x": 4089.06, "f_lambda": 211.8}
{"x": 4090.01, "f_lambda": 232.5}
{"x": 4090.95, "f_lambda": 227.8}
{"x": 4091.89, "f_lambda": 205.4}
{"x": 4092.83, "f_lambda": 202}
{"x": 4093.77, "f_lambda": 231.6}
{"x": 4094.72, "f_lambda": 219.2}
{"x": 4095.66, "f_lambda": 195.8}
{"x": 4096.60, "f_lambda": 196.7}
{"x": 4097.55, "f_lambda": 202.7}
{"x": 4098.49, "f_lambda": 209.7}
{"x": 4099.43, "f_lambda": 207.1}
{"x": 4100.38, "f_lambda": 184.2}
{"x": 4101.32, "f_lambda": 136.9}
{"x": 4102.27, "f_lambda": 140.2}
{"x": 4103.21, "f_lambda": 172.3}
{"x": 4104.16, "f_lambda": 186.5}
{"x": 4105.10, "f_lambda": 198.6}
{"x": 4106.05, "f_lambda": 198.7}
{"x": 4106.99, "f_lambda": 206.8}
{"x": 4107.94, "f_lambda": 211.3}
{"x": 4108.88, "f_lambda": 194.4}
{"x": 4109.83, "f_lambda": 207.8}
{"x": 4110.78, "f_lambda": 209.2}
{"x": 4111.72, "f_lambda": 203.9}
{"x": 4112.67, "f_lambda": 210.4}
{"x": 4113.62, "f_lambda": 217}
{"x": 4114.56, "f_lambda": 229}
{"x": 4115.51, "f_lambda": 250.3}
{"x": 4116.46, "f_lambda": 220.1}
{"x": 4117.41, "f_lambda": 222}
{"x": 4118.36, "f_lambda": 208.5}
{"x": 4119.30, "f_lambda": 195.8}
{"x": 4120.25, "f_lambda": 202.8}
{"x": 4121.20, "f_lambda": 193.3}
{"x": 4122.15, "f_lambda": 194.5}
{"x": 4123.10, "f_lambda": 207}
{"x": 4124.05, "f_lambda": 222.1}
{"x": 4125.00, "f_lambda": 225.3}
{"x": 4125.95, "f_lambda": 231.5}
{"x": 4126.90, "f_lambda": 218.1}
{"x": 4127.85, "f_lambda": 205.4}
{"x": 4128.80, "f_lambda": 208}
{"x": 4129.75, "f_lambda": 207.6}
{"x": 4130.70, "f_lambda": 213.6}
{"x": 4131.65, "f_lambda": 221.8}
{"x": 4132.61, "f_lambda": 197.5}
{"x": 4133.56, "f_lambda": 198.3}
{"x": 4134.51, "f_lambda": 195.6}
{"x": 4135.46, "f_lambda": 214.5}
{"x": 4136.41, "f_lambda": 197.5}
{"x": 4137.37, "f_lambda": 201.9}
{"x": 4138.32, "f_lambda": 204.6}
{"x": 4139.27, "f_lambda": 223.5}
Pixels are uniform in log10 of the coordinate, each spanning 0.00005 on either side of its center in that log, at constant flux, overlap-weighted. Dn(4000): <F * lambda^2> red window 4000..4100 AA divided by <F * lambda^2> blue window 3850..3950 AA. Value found 1.4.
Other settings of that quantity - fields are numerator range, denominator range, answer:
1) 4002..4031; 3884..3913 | 1.28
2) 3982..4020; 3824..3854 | 1.39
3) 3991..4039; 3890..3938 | 1.44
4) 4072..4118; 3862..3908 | 1.34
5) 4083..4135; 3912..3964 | 1.50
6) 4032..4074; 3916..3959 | 1.53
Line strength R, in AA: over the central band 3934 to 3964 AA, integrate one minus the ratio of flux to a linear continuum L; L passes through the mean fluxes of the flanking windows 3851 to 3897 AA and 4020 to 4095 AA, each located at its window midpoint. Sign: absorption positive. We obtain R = 4.6 AA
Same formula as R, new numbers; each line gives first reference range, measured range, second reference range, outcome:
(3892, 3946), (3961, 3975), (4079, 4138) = 5.3 AA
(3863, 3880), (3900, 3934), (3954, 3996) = 3.3 AA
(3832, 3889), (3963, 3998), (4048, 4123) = 5.8 AA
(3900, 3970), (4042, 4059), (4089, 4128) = -1.8 AA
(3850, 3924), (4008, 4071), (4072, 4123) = -3.2 AA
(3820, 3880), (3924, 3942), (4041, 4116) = 7.5 AA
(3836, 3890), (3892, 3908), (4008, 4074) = 0.4 AA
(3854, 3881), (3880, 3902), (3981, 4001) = 1.8 AA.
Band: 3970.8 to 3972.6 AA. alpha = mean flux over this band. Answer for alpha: 95.4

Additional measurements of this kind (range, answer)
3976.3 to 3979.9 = 186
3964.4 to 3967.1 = 89.4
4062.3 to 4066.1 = 197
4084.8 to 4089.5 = 209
